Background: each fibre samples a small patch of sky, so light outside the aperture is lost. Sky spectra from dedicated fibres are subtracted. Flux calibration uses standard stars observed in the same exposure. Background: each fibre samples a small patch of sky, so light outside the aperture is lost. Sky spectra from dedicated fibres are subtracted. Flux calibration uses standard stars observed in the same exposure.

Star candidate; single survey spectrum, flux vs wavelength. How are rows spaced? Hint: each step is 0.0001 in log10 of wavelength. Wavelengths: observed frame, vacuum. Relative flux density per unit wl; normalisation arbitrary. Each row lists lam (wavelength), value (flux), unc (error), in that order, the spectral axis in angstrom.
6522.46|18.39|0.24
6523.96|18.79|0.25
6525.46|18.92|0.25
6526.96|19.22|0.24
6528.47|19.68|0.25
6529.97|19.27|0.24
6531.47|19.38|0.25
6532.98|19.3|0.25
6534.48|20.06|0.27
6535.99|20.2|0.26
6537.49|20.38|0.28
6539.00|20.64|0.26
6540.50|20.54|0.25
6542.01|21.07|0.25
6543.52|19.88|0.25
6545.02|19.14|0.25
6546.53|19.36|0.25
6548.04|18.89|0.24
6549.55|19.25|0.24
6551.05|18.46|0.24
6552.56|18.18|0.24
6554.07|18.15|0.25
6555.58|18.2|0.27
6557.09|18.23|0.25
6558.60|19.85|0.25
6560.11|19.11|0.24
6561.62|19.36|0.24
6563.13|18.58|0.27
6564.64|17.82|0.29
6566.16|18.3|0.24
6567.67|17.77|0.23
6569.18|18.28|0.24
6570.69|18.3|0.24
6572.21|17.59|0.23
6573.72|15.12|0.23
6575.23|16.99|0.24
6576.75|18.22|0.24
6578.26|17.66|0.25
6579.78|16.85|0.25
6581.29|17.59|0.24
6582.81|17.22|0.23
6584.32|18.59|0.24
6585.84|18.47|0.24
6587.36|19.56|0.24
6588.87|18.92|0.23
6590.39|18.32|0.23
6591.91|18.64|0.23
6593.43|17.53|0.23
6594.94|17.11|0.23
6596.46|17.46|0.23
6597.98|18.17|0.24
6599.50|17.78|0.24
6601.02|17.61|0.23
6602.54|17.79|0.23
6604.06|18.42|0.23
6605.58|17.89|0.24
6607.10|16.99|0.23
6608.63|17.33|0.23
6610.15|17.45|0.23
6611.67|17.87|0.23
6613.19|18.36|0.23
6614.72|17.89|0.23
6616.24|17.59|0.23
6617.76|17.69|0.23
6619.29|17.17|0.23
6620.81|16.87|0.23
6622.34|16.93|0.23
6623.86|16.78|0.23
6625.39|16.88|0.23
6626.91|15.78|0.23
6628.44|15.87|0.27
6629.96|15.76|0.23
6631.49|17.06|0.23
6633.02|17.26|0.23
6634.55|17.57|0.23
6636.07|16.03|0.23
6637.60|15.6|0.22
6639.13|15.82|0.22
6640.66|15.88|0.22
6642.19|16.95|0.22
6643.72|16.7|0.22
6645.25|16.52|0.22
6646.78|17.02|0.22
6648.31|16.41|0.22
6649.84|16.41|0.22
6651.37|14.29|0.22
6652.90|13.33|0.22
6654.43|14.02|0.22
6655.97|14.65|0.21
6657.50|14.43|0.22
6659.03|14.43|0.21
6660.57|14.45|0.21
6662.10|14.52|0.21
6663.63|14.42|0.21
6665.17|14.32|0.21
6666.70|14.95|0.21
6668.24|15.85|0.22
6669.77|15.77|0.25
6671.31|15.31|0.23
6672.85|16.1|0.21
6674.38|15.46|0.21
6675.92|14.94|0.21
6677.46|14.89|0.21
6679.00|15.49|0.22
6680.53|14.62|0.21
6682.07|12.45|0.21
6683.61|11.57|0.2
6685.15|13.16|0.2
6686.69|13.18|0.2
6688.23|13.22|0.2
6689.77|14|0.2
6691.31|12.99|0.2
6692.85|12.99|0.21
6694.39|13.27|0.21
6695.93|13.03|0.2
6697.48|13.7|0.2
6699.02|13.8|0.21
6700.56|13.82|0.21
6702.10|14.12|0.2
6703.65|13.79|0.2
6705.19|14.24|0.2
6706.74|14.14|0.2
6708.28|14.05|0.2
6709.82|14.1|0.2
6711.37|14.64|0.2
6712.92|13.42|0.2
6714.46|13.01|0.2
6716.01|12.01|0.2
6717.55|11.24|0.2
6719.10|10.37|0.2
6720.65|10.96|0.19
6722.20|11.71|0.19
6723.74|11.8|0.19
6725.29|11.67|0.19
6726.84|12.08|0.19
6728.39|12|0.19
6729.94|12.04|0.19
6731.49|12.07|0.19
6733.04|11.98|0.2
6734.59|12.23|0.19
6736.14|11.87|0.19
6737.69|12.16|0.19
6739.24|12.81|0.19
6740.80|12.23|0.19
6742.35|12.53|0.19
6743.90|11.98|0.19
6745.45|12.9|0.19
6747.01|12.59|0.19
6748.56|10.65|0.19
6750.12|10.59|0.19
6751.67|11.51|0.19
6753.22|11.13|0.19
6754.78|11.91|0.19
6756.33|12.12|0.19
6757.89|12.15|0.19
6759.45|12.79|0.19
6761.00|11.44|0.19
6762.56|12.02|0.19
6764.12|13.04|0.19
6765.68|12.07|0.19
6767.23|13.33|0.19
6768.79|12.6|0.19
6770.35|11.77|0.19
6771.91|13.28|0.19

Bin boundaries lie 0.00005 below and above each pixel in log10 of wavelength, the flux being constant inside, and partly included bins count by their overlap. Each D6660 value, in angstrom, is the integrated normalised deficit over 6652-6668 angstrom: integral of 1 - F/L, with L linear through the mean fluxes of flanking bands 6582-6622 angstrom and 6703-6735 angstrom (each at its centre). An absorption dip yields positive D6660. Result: 0.86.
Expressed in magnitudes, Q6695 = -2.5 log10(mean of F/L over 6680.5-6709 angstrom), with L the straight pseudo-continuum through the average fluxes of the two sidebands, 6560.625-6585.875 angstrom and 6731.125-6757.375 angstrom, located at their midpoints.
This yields 0.01 mag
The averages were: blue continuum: 17.8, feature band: 13.4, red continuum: 12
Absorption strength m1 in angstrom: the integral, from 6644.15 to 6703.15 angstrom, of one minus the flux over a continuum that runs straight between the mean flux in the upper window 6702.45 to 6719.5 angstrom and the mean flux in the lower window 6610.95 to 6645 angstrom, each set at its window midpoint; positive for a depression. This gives 1.75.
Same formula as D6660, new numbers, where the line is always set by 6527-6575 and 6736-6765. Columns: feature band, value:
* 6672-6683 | -0.2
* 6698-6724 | 0.7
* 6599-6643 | -1.4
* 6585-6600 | -0.6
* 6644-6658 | 0.2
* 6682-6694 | 1.0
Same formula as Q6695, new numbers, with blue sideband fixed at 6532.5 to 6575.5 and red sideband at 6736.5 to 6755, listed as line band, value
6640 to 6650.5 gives -0.068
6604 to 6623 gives -0.052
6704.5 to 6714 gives -0.065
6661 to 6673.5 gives -0.027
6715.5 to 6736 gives 0.082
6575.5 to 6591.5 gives -0.019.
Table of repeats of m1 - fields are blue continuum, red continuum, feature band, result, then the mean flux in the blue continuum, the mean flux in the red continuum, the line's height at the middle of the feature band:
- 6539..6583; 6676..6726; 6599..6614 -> -0.89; 18.5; 13.2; 16.8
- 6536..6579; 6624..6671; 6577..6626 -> -1.51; 18.7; 15.6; 17.2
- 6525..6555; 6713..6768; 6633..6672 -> -0.44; 19.5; 12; 15.3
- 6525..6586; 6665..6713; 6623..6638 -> -0.32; 18.7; 14.1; 16.1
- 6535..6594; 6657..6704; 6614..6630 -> -0.47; 18.6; 14.2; 16.4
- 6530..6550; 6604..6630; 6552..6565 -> 0.38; 19.8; 17.2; 19.2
